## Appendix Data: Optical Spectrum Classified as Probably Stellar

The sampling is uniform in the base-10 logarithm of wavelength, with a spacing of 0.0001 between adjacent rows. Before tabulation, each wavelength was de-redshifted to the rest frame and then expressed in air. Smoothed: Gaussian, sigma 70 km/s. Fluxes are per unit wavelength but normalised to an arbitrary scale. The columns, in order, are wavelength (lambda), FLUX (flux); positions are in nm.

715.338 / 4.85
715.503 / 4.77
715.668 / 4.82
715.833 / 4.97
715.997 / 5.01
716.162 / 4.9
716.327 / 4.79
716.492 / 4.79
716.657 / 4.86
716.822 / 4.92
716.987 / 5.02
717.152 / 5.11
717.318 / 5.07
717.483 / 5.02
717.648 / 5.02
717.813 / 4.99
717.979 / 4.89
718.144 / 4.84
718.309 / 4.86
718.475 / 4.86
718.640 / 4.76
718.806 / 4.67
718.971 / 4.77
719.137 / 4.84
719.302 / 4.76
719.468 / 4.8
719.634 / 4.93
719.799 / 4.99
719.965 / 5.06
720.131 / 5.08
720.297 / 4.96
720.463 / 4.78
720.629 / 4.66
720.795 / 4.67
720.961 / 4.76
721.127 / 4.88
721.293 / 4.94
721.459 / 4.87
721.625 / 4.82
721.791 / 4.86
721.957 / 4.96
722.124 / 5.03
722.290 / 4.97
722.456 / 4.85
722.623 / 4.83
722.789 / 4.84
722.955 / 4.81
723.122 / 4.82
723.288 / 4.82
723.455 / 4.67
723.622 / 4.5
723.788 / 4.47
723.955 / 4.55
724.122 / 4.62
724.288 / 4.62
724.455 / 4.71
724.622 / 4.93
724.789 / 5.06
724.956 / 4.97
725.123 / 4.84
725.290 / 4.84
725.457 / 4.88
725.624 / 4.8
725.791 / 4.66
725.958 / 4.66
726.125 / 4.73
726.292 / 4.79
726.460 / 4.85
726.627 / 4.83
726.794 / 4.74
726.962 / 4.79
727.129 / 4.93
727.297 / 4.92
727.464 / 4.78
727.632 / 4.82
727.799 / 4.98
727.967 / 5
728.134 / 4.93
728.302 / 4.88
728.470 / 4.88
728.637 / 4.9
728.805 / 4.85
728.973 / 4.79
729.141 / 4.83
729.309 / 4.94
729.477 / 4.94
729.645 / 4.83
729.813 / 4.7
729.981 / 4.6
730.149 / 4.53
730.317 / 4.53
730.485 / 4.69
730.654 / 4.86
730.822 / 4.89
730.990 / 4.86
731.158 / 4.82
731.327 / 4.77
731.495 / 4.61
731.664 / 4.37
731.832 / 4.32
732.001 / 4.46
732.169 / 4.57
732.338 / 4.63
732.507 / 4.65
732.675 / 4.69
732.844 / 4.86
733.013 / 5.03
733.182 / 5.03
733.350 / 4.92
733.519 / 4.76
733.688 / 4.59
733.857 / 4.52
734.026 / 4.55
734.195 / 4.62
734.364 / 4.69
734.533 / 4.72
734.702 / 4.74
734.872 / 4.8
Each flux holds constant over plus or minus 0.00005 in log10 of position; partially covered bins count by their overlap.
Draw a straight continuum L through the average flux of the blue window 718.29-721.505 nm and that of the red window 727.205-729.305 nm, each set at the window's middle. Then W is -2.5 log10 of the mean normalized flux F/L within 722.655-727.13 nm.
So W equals 0.02 mag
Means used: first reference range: 4.84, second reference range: 4.88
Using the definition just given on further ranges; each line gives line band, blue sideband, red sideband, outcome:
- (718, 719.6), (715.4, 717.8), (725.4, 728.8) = 0.02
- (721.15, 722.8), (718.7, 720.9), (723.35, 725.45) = -0.02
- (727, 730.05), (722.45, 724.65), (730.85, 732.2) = -0.05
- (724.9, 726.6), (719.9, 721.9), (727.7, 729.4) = 0.02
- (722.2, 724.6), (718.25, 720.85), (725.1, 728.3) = 0.02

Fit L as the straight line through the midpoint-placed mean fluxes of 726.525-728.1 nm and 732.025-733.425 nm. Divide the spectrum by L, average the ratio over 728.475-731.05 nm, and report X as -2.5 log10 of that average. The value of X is 0.01 mag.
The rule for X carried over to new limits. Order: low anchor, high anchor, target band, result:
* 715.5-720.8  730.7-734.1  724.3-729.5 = -0.017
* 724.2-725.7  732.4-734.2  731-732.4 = 0.044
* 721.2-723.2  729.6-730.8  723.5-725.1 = 0.026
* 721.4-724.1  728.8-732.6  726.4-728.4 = -0.031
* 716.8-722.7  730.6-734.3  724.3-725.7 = -0.012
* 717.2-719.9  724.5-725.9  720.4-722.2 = 0.008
